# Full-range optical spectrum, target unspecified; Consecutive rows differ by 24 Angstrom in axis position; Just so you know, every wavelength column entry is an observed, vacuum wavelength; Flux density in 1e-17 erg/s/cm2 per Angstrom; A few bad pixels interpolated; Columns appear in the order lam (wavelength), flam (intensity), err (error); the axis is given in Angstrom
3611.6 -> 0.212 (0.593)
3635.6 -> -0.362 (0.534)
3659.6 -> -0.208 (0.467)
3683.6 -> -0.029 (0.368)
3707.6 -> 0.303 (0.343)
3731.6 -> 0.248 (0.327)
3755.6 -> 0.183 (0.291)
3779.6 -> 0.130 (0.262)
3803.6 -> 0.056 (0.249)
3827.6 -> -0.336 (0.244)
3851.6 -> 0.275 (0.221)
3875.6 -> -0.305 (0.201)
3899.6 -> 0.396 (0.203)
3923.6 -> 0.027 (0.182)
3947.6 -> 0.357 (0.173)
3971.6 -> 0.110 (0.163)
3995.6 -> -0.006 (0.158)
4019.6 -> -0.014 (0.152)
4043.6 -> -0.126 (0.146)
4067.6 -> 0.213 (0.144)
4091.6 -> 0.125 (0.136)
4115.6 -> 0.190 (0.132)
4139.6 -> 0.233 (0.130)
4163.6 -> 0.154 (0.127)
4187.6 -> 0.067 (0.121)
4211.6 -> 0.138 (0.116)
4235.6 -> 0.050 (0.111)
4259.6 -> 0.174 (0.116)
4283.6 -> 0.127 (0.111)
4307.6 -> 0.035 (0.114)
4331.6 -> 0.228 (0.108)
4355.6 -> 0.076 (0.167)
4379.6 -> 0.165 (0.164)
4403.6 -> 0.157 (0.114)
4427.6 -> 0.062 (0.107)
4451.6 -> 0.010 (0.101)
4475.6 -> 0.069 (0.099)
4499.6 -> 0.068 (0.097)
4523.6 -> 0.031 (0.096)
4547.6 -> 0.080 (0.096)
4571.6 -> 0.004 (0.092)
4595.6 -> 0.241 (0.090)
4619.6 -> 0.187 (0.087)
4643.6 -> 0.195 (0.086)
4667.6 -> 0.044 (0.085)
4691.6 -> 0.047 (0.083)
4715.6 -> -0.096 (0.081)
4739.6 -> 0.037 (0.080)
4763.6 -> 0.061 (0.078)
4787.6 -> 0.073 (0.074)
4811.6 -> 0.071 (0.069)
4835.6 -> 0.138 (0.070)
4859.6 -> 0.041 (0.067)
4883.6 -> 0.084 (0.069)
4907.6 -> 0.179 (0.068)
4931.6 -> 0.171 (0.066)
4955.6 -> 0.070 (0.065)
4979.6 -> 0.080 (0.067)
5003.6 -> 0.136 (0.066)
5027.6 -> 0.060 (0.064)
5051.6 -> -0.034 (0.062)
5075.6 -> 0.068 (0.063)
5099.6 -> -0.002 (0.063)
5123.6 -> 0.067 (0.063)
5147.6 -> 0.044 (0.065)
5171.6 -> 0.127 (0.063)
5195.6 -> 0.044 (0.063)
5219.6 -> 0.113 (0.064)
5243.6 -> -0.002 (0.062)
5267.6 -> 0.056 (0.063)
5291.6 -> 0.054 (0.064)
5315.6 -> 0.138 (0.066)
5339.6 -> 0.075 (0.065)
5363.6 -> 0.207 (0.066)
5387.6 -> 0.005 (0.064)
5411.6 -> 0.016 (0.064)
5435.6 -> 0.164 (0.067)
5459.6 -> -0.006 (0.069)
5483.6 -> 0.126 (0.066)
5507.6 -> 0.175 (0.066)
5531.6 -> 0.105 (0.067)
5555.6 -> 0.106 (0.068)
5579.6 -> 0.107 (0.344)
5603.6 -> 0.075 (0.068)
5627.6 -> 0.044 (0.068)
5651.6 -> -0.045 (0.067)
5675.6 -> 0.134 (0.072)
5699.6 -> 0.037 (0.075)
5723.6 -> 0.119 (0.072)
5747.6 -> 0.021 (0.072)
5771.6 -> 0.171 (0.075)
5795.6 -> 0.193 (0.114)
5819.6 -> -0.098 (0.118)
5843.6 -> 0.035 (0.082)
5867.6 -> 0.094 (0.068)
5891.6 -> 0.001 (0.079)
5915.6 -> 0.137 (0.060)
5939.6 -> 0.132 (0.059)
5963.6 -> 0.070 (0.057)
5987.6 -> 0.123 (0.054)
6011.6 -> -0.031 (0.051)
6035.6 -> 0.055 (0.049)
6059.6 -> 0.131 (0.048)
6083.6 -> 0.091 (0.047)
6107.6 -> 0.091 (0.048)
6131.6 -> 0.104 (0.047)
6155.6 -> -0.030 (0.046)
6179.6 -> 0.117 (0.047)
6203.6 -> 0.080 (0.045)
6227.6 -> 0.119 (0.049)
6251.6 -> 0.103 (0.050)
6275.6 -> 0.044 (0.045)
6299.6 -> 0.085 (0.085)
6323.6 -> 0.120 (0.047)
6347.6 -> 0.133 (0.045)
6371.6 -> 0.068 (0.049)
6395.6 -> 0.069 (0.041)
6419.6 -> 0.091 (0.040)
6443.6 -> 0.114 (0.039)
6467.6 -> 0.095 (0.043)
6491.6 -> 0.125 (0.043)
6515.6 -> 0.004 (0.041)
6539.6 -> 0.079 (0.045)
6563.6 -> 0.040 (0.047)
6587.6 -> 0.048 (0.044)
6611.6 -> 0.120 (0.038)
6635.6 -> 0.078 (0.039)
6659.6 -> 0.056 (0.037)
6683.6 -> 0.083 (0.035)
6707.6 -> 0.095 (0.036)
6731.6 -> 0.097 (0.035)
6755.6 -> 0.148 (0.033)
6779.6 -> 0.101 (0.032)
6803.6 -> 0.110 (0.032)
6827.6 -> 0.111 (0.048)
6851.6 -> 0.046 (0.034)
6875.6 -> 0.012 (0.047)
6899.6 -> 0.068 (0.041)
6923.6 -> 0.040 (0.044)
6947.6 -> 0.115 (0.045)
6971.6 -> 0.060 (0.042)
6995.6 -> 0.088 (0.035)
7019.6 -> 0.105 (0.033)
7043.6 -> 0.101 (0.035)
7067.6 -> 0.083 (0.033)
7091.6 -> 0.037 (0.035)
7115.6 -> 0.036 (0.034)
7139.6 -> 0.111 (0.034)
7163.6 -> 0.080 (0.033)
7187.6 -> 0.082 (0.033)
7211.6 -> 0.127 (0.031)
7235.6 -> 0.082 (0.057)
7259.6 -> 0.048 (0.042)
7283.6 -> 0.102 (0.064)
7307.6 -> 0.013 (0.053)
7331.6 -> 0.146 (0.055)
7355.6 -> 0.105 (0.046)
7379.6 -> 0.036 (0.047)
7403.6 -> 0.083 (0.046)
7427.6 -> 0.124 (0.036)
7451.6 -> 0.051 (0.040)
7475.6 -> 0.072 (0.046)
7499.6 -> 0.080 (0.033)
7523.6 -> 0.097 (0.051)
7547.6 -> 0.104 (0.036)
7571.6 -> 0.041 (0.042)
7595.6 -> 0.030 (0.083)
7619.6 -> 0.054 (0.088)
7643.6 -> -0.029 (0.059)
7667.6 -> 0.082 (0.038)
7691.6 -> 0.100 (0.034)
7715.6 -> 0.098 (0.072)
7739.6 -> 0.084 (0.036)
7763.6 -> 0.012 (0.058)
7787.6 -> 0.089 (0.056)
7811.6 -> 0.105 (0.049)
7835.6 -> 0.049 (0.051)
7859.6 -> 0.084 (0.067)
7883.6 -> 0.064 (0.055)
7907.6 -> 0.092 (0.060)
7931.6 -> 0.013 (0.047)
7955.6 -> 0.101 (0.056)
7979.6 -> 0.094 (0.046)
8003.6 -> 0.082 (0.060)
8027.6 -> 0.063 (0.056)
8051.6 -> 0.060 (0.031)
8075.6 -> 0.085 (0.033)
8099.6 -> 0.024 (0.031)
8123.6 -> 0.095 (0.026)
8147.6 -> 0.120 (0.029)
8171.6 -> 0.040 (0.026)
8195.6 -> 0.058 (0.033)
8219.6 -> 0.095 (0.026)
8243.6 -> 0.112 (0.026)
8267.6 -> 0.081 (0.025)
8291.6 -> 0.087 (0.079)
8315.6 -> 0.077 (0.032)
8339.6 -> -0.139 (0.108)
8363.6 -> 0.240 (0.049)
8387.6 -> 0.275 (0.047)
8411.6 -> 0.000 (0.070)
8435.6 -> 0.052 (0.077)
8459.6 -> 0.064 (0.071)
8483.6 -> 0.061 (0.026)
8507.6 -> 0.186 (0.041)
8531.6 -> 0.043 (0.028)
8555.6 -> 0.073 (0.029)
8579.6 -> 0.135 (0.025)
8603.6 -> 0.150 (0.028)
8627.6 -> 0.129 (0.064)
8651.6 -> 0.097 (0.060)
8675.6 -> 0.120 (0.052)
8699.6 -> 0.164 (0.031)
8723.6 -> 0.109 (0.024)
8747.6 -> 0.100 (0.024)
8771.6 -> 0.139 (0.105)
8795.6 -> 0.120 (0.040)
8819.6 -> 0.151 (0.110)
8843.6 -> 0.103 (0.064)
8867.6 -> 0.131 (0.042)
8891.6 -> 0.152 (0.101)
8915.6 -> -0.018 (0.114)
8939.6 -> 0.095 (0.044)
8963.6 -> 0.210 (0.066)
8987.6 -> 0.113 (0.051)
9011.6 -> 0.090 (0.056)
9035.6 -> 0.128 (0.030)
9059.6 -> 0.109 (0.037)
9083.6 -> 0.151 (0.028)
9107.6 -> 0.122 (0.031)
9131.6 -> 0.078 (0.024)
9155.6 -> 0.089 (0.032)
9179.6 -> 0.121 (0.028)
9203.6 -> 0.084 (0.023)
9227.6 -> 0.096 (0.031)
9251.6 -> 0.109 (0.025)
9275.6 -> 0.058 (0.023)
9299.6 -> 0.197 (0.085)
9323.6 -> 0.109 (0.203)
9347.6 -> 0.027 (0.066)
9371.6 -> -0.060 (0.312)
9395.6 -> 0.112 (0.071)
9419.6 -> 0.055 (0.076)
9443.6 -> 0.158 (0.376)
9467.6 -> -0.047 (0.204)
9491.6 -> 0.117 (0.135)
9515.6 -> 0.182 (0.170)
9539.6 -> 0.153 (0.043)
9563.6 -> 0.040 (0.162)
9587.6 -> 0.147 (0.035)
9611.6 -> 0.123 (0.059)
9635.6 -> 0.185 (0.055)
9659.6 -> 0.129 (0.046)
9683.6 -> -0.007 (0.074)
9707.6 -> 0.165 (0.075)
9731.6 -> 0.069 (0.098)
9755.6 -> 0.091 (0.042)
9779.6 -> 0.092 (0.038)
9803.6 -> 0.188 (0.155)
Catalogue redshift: 1.25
